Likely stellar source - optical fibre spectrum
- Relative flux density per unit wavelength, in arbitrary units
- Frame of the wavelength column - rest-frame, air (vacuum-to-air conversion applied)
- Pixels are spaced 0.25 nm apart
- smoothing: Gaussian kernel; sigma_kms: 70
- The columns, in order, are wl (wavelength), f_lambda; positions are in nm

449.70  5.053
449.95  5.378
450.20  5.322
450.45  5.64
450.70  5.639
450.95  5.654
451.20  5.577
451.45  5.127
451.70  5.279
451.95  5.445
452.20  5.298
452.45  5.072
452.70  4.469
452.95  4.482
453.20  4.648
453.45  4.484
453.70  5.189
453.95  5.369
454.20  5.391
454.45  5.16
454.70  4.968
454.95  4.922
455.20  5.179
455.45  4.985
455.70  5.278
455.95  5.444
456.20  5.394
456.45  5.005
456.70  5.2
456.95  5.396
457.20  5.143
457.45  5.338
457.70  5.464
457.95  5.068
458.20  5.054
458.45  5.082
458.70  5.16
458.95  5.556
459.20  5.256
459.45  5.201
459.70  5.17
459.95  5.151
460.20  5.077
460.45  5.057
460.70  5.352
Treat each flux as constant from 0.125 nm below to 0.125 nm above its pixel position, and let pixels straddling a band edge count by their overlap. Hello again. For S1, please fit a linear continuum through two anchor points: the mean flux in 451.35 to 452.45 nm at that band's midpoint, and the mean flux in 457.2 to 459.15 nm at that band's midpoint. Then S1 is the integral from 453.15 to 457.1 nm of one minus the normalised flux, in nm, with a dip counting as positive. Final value 0.09 nm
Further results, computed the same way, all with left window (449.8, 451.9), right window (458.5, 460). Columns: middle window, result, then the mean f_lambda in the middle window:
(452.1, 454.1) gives 0.19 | 4.88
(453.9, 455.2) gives 0.05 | 5.15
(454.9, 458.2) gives 0.06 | 5.22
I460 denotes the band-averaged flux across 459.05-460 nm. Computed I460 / 5.21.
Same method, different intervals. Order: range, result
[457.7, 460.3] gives 5.19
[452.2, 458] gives 5.09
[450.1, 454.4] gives 5.18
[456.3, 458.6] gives 5.2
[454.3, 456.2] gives 5.15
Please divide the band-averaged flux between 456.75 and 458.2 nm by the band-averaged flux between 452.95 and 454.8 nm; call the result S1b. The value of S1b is 1.1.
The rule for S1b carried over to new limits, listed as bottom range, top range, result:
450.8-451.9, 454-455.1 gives 0.95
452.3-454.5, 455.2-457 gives 1.06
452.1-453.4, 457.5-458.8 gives 1.09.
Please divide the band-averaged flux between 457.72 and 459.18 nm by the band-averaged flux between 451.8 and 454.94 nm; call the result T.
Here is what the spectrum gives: 1.04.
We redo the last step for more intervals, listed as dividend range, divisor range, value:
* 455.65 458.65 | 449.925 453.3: 1.00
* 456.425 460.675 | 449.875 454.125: 1.01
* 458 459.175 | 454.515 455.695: 1.03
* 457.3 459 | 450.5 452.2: 0.96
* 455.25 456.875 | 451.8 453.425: 1.07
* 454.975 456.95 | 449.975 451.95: 0.95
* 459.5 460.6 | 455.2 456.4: 0.98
